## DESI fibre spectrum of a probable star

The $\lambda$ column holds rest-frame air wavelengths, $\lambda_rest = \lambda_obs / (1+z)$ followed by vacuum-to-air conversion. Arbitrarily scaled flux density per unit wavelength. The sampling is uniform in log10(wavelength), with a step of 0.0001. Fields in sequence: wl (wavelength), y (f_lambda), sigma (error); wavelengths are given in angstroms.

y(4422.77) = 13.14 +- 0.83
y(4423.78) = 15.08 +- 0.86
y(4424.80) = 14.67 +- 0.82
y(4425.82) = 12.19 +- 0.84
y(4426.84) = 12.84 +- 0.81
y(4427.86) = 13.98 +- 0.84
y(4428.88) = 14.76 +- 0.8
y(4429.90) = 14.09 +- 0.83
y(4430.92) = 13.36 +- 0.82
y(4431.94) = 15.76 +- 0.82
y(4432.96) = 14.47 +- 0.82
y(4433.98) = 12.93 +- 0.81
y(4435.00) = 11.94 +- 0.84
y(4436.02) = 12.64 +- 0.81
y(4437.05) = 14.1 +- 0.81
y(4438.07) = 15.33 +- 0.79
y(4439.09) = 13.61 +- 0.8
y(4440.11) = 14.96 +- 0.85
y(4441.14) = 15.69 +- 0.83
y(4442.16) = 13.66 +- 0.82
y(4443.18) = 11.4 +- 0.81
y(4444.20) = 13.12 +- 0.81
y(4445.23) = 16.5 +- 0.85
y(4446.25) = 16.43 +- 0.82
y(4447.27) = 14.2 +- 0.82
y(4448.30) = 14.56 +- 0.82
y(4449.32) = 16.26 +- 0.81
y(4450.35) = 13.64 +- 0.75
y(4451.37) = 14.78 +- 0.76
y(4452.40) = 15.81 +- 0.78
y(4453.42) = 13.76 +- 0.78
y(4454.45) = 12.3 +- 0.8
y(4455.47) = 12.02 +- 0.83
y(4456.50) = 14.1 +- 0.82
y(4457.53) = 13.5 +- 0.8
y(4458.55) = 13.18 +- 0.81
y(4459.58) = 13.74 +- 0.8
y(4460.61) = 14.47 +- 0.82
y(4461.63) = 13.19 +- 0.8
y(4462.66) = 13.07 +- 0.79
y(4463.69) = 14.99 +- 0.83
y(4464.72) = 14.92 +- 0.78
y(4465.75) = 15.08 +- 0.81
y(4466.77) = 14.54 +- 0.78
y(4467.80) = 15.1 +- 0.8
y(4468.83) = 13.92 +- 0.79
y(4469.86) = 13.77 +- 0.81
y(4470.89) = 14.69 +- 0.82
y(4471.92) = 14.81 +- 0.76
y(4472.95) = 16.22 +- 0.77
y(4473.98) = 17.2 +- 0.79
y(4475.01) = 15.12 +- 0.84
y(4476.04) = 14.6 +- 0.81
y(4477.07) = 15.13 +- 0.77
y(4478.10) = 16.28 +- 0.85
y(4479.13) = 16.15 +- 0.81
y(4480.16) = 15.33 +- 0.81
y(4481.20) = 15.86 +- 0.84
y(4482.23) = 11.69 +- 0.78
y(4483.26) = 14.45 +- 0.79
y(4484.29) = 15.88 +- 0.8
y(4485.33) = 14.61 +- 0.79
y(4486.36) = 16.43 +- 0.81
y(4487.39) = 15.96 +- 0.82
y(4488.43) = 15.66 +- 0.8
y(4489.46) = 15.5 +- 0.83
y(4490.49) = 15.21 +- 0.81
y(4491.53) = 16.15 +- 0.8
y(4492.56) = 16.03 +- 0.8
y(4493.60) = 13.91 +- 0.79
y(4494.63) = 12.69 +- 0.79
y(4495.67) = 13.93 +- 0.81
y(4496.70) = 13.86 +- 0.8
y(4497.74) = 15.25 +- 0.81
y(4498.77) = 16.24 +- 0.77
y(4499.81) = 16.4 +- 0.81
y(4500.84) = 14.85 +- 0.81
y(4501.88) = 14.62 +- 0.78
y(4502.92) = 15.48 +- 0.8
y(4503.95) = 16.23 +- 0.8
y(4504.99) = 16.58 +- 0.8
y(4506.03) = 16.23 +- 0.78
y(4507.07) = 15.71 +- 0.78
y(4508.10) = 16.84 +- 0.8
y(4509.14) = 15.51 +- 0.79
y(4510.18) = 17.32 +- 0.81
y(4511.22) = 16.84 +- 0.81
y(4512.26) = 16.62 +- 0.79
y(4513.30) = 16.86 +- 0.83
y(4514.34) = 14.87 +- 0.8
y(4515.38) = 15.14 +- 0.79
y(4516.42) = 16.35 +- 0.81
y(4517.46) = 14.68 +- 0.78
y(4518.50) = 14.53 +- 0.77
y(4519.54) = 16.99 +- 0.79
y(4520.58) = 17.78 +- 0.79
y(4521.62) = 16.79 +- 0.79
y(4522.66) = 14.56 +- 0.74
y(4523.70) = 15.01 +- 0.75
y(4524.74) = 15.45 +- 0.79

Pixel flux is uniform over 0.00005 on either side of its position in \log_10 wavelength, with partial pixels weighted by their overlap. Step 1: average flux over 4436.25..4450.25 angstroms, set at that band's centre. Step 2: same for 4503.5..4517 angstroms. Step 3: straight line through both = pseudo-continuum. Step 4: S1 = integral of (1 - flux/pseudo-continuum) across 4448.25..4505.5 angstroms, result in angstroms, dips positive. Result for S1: 2.1 angstroms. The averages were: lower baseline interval 14.5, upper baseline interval 16.2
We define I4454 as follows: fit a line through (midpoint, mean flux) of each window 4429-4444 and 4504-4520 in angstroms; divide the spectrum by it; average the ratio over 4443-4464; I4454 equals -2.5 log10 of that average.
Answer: 0.02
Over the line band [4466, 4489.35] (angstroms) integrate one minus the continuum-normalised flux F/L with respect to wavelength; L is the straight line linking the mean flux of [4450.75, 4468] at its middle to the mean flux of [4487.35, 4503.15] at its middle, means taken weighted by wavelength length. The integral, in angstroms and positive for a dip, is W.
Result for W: -0.97 angstroms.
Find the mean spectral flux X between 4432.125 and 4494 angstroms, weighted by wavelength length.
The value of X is 14.6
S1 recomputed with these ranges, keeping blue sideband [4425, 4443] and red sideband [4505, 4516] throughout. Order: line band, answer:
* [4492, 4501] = 0.6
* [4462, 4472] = 0.3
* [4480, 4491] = 0.2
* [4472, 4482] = -0.3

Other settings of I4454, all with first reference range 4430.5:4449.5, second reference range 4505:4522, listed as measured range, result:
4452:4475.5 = 0.041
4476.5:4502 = 0.029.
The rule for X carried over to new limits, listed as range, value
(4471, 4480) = 15.6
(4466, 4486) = 15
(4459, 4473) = 14.4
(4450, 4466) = 13.9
